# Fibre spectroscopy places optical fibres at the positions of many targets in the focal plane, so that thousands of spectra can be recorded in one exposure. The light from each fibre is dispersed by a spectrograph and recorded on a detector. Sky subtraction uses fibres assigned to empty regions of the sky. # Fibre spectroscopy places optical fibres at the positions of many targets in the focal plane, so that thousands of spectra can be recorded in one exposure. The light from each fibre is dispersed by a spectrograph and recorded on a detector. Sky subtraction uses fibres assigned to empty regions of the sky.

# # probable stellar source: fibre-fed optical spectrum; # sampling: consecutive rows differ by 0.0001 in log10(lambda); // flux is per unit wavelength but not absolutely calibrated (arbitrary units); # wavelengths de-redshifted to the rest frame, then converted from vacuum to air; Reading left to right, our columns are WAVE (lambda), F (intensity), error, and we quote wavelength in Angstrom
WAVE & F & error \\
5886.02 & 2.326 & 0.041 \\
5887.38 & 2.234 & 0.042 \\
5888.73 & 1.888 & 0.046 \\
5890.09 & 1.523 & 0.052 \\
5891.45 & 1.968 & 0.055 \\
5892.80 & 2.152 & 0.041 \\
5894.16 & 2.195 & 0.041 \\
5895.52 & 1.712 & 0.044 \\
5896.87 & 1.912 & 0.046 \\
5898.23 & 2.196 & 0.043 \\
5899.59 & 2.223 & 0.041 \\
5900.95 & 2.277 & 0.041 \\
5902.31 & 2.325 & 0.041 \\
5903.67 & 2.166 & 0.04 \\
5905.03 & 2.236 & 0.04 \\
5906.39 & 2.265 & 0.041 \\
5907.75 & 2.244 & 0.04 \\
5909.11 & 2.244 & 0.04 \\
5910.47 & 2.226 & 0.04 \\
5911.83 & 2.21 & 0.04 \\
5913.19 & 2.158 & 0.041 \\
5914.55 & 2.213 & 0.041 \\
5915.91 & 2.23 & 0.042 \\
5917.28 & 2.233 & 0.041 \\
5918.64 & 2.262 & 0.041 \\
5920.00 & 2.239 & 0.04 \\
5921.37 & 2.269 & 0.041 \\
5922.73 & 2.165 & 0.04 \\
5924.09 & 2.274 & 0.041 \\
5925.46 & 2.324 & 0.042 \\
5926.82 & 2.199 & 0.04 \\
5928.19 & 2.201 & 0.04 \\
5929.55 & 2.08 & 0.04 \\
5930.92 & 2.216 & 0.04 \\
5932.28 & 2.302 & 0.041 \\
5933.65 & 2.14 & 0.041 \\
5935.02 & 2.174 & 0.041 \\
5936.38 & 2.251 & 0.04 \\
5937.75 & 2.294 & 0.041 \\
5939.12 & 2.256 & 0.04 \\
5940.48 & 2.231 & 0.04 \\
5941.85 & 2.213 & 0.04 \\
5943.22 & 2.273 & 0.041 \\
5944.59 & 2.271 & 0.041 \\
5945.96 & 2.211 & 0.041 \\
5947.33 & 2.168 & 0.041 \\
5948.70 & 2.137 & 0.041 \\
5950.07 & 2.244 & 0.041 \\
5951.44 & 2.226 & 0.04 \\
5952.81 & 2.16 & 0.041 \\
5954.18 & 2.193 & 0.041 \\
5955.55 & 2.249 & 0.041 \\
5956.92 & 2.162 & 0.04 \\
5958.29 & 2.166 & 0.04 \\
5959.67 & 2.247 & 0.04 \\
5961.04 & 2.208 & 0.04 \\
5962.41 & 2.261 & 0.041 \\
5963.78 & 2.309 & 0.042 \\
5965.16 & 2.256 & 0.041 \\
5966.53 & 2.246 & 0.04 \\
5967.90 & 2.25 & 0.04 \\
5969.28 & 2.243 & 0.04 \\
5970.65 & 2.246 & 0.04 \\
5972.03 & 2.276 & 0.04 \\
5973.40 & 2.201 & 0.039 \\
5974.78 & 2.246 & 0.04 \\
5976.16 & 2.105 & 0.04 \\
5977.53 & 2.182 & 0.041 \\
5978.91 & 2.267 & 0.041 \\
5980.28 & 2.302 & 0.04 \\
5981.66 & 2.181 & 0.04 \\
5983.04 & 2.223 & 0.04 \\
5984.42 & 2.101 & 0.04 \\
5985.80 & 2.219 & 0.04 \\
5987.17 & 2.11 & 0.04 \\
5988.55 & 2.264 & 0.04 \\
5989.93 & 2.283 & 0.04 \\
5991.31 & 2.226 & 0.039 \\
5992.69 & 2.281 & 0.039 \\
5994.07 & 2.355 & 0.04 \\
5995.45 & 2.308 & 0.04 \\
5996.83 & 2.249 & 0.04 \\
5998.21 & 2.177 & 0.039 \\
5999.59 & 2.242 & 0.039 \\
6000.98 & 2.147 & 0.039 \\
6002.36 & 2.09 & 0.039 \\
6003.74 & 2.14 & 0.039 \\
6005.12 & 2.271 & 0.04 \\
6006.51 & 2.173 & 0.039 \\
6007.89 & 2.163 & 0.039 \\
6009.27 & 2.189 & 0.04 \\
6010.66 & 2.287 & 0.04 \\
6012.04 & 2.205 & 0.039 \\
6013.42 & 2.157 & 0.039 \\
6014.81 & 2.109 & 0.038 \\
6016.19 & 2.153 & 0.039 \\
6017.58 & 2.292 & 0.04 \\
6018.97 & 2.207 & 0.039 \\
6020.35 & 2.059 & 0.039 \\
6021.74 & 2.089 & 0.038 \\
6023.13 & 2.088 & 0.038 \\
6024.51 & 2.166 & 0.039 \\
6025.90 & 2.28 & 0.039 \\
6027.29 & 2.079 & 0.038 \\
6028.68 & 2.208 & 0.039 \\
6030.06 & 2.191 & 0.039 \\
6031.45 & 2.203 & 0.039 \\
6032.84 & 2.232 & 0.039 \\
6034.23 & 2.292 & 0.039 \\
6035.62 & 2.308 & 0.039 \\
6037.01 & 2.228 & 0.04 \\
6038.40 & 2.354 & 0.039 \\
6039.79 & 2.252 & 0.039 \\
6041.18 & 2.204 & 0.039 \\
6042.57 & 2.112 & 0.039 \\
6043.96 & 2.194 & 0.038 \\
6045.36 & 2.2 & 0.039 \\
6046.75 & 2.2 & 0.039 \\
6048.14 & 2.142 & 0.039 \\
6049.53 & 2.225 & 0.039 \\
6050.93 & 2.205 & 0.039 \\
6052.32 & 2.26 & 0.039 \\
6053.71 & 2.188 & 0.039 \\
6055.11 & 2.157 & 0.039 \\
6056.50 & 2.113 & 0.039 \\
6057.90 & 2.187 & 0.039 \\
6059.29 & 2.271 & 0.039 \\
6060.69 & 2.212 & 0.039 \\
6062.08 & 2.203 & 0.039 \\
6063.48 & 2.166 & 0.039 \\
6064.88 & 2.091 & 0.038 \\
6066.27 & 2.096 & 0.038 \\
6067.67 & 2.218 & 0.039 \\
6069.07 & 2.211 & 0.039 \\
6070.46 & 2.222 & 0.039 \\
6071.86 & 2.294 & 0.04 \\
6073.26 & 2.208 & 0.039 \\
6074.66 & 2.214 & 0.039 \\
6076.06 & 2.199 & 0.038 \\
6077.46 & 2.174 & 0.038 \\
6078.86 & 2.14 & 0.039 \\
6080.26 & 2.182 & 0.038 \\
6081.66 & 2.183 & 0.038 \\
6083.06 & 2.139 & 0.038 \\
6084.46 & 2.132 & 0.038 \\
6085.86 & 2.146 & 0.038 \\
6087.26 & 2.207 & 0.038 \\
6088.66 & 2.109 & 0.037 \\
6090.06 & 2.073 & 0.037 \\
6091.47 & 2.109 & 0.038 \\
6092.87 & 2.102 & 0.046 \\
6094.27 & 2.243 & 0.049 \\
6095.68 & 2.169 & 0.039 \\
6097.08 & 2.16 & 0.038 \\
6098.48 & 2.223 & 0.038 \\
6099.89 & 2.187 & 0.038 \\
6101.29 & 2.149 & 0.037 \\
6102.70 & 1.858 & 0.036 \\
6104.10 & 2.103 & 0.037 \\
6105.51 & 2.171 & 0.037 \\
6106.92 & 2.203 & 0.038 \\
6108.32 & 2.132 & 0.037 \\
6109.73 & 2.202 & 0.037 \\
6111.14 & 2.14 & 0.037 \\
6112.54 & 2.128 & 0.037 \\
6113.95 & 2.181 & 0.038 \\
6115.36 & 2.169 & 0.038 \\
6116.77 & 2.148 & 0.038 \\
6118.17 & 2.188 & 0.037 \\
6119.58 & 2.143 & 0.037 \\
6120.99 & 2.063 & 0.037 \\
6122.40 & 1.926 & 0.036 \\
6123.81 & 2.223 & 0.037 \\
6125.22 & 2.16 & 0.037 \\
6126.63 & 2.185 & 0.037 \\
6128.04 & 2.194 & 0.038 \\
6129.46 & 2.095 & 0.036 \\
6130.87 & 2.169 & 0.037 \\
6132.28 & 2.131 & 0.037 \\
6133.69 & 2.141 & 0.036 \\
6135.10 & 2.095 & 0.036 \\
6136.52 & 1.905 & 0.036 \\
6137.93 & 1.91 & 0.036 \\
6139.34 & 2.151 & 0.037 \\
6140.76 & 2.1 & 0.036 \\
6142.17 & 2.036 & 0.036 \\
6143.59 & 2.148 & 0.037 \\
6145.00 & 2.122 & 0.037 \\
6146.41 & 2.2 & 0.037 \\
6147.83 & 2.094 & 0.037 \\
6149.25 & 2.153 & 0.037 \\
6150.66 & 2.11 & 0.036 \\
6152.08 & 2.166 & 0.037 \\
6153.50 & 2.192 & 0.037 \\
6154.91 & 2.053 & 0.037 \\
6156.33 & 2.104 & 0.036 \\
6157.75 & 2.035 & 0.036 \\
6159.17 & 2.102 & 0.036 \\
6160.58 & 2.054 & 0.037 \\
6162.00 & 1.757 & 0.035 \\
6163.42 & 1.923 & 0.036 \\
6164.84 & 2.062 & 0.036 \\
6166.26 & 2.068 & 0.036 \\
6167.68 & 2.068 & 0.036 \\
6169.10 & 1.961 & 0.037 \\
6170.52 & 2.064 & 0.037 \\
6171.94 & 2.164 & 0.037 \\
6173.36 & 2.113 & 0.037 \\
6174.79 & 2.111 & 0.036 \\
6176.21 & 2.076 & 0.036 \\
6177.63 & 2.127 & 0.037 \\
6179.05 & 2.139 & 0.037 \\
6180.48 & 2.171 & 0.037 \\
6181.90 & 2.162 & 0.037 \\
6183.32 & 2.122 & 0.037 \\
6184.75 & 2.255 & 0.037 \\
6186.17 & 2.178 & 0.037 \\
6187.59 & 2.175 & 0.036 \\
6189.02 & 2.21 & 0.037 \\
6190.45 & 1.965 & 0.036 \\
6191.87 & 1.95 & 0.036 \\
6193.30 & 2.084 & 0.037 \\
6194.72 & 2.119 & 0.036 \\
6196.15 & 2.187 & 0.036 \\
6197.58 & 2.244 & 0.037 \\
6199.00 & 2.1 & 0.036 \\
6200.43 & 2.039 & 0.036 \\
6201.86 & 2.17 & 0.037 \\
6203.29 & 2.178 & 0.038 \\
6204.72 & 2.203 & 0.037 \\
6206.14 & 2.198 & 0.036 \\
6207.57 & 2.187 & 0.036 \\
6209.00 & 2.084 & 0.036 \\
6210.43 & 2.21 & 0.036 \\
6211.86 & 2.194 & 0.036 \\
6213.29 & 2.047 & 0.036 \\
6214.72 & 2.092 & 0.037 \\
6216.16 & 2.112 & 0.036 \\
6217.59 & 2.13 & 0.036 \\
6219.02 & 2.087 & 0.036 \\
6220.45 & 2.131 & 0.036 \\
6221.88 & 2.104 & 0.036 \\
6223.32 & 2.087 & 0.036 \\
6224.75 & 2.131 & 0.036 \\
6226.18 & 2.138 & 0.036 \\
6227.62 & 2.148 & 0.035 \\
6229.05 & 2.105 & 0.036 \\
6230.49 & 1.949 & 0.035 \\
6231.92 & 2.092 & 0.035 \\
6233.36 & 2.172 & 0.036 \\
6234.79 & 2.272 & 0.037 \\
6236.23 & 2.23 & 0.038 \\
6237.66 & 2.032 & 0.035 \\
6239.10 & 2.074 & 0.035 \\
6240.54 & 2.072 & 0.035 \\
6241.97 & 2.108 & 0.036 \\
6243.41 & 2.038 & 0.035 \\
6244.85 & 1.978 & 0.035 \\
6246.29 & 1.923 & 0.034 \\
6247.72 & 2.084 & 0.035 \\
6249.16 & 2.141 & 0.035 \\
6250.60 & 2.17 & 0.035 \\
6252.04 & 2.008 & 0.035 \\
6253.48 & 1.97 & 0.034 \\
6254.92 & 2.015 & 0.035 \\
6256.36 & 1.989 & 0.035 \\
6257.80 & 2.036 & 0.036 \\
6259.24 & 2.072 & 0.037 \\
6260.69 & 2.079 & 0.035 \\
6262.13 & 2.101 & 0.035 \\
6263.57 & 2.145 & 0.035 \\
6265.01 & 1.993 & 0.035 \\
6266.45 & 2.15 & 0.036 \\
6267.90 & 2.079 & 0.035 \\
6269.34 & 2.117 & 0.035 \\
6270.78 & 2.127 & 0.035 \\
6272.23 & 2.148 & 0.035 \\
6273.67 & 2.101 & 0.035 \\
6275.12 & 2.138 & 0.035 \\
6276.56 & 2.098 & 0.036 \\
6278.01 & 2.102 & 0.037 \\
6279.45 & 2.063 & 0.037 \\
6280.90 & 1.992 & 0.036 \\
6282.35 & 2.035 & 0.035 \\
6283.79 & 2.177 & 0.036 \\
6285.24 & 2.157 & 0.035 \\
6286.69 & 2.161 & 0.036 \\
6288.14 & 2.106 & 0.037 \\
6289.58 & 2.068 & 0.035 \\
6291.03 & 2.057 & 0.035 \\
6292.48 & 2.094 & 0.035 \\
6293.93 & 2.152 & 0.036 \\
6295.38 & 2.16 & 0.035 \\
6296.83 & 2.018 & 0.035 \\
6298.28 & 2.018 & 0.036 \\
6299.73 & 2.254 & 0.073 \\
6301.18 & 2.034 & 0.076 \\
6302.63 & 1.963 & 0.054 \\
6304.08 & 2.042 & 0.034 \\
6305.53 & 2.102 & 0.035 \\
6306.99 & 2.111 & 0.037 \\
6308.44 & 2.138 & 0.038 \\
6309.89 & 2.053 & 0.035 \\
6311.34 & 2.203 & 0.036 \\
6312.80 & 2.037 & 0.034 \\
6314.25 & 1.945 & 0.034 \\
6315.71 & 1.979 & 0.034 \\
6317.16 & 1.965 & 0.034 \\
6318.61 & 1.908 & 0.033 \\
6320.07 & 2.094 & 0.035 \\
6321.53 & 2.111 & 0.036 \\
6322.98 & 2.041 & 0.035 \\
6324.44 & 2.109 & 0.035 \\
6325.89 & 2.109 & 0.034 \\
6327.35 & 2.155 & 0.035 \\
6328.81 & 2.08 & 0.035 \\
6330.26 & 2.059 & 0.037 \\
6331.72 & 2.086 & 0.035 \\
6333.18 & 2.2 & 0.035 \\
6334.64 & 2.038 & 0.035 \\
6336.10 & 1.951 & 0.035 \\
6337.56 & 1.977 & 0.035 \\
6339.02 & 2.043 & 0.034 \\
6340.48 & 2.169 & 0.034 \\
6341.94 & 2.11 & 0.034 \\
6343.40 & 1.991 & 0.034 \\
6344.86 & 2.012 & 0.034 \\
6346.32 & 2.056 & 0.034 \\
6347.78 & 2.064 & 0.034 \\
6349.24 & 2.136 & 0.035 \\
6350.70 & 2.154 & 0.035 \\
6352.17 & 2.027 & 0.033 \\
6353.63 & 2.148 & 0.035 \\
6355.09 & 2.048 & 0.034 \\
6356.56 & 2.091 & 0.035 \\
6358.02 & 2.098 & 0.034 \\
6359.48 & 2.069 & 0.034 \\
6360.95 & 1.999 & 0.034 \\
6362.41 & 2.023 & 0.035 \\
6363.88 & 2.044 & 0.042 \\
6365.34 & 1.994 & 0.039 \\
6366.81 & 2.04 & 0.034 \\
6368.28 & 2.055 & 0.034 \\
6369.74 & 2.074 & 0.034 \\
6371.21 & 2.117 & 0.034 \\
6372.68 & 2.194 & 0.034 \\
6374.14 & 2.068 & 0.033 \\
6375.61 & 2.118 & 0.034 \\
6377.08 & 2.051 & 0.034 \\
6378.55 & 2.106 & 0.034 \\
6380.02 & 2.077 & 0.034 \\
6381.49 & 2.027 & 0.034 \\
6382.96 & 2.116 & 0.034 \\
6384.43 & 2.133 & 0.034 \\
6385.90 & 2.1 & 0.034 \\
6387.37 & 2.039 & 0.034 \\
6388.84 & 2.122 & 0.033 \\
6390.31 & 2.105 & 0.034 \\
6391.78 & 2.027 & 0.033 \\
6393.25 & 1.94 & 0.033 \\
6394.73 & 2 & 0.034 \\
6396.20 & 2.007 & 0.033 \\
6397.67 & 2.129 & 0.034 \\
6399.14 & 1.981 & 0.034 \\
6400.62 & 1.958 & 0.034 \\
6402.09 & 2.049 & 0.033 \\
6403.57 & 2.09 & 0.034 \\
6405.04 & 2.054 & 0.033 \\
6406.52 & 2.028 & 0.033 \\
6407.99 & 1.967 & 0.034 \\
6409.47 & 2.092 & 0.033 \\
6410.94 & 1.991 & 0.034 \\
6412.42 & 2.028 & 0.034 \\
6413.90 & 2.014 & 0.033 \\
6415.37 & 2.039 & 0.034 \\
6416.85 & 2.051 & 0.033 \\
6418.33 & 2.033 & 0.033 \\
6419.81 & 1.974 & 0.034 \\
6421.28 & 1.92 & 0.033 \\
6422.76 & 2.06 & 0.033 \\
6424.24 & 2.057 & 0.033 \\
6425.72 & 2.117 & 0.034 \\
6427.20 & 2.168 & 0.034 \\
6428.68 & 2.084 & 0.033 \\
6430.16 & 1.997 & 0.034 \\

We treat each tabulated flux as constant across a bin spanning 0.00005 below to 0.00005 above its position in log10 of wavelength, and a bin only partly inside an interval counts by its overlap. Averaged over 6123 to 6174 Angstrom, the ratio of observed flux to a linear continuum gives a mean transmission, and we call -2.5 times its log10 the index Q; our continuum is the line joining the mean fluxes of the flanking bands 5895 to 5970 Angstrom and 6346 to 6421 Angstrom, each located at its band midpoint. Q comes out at 0.03 mag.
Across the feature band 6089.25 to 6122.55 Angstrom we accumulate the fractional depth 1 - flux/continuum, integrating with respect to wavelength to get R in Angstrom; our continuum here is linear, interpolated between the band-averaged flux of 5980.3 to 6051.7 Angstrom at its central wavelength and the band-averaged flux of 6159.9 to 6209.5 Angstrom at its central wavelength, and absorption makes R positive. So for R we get 0.2 Angstrom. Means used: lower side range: 2.2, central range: 2.14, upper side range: 2.11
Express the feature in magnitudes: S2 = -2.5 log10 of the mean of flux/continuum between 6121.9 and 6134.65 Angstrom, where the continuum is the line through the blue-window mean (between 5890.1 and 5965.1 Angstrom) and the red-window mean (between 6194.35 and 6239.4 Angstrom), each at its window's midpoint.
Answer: 0.01 mag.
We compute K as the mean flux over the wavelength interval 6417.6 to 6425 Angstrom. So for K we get 2.01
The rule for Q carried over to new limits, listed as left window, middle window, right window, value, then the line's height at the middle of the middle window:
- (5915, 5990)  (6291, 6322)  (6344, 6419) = 0.01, 2.09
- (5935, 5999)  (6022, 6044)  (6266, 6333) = -0.01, 2.2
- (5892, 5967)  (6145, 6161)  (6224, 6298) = 0.01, 2.13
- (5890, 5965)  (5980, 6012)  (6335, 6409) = -0.02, 2.18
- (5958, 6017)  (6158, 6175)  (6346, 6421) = 0.06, 2.14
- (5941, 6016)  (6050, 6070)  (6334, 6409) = 0.00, 2.18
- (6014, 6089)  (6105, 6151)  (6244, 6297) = 0.01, 2.15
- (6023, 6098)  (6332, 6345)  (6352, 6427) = 0.01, 2.07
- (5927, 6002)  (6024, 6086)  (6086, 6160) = -0.02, 2.17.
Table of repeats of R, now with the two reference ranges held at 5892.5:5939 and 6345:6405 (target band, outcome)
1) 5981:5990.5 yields -0.1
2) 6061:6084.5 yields -0.3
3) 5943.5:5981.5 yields -0.6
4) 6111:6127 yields 0.0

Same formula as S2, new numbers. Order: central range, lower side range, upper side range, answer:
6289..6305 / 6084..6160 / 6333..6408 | 0.00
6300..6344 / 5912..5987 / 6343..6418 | 0.01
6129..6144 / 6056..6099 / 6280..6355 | 0.04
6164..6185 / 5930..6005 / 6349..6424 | 0.02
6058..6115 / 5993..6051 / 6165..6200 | 0.00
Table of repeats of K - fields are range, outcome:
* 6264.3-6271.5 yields 2.09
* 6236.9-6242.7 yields 2.07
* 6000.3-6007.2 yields 2.16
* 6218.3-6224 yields 2.1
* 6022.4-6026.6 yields 2.18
